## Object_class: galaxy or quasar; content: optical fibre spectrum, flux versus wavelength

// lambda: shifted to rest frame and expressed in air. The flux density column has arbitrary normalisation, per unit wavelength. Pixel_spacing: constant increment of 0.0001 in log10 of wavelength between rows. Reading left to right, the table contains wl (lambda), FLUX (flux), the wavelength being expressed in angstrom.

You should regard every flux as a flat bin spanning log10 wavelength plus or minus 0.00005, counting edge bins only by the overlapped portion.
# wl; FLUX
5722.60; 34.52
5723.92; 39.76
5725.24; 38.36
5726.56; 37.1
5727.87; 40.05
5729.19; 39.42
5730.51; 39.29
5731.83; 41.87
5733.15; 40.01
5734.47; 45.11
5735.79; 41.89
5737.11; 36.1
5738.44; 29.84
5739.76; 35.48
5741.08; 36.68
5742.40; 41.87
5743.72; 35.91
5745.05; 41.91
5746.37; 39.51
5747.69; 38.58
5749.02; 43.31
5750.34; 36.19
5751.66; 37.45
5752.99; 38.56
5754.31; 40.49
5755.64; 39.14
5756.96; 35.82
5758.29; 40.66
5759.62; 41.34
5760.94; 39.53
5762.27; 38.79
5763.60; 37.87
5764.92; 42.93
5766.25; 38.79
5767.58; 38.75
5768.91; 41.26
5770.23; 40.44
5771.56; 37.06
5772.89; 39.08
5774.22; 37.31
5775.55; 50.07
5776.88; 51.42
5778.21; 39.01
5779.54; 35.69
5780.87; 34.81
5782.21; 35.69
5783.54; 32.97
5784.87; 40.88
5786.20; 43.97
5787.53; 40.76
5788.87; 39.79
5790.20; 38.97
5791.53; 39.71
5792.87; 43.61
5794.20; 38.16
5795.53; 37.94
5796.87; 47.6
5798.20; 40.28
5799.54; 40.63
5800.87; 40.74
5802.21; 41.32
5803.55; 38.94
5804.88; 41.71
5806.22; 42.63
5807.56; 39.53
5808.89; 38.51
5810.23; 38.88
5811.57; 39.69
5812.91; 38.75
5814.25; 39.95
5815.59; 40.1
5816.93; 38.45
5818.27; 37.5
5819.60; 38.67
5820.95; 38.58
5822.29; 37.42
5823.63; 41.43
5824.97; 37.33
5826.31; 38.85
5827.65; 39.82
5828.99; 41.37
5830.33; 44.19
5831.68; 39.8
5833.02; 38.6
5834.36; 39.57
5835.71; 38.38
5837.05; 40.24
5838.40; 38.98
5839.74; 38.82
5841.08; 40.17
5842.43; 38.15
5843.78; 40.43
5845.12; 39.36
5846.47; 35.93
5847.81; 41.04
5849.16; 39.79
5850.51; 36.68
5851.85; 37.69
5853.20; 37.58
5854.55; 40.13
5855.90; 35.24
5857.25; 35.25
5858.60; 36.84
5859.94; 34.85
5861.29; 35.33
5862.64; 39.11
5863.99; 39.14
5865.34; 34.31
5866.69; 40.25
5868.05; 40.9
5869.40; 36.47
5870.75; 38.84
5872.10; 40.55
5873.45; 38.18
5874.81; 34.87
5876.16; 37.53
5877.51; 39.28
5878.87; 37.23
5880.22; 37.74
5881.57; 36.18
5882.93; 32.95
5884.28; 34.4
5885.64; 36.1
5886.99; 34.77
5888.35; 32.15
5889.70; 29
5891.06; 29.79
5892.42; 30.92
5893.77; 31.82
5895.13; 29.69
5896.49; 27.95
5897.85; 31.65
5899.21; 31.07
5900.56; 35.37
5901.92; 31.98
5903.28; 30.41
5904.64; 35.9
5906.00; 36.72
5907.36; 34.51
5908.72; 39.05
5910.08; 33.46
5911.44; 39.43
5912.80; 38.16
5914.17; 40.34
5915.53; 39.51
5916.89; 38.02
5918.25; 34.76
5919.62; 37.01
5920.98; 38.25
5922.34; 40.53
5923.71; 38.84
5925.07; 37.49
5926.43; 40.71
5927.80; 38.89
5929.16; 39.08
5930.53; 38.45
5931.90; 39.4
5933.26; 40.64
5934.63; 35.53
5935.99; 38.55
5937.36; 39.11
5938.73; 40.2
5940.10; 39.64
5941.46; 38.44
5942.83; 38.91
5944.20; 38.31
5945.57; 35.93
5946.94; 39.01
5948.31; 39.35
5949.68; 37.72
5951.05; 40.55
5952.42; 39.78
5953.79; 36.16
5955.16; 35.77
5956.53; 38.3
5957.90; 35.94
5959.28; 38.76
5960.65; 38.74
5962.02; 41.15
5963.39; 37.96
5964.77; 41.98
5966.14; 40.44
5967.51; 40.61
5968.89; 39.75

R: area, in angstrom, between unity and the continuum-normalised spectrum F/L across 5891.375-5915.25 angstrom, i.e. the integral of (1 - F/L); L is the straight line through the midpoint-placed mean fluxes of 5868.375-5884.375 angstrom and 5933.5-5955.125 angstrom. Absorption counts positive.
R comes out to 2.3 angstrom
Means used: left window 37.2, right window 38.4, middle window 34.1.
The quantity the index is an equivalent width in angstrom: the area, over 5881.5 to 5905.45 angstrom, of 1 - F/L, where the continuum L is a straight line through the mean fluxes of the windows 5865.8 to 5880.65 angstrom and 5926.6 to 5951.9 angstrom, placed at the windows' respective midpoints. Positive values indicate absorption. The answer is 3.8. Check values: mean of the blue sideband 38.3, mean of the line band 32.3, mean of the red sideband 38.8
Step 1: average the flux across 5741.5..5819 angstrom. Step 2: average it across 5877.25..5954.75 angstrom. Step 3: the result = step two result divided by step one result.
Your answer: 0.9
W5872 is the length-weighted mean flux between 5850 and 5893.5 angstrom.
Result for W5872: 36.2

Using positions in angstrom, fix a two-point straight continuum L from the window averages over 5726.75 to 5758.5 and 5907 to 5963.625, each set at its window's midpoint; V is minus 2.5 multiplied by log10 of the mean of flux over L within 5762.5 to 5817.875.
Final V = -0.04 mag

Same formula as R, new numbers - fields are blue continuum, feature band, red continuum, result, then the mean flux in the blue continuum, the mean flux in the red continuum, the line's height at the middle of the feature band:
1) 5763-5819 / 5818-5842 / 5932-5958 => 0.1 angstrom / 40.1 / 38.4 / 39.6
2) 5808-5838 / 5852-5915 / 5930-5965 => 5.6 angstrom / 39.4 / 38.6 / 39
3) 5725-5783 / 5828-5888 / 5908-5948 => 1.3 angstrom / 39.3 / 38.5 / 38.8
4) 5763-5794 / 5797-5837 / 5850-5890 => -1.2 angstrom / 40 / 36.7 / 38.6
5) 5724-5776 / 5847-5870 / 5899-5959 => 0.4 angstrom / 39.3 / 37.7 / 38.3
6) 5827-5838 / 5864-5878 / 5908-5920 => 0.3 angstrom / 40.2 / 37.7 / 39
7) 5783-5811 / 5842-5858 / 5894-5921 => -0.1 angstrom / 40.4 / 35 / 37.8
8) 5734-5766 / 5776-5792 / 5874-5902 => -0.9 angstrom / 38.9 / 33.5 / 37.6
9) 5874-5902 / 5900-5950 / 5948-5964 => -2.3 angstrom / 33.5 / 38.3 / 36.1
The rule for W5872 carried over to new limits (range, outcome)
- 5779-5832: 39.6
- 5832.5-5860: 38.4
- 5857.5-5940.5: 36.4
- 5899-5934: 37.3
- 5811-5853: 39.2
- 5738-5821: 39.6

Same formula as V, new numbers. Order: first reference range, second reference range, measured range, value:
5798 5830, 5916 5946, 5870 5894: 0.111 mag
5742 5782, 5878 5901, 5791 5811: -0.084 mag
